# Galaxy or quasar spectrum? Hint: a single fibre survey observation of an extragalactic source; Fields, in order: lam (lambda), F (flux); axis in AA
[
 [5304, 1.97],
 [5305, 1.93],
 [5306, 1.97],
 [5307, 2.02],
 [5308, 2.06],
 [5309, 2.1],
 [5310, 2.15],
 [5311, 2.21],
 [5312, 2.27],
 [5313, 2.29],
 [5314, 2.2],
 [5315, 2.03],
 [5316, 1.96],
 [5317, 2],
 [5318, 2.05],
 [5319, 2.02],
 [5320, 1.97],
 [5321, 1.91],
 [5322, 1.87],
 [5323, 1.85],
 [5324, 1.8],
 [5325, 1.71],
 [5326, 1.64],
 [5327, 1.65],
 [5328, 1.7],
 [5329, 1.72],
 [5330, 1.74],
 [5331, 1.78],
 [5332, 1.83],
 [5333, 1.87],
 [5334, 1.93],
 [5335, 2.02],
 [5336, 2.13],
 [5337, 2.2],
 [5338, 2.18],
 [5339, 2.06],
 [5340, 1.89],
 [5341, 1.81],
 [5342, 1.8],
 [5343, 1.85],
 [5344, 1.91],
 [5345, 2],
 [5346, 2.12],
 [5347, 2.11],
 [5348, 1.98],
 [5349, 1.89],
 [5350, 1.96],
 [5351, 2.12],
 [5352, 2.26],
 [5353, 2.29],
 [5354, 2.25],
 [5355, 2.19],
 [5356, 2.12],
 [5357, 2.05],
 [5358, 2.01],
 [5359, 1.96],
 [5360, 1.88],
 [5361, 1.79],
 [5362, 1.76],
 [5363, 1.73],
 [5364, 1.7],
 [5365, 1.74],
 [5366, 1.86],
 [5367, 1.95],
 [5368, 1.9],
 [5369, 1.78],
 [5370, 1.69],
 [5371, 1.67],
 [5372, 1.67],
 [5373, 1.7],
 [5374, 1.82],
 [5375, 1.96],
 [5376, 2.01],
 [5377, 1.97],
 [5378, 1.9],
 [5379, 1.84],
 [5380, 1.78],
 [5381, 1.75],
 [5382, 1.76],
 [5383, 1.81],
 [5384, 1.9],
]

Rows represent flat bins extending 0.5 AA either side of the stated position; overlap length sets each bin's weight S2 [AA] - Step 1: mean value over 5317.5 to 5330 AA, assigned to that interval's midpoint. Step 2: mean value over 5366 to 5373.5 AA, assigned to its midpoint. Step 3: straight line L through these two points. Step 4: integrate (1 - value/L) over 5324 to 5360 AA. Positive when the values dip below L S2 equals -3.2 AA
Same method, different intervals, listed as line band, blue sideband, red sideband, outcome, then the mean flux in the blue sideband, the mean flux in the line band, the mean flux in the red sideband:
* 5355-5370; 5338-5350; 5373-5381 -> 0.3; 1.96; 1.88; 1.88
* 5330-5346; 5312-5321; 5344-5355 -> 1.0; 2.07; 1.95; 2.09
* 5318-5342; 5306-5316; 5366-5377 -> 1.8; 2.13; 1.88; 1.82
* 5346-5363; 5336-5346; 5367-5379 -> -1.0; 1.98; 2.03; 1.83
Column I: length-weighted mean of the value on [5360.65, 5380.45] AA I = 1.81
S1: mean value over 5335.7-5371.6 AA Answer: 1.96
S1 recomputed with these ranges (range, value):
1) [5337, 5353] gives 2.01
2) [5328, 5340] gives 1.94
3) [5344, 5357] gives 2.1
